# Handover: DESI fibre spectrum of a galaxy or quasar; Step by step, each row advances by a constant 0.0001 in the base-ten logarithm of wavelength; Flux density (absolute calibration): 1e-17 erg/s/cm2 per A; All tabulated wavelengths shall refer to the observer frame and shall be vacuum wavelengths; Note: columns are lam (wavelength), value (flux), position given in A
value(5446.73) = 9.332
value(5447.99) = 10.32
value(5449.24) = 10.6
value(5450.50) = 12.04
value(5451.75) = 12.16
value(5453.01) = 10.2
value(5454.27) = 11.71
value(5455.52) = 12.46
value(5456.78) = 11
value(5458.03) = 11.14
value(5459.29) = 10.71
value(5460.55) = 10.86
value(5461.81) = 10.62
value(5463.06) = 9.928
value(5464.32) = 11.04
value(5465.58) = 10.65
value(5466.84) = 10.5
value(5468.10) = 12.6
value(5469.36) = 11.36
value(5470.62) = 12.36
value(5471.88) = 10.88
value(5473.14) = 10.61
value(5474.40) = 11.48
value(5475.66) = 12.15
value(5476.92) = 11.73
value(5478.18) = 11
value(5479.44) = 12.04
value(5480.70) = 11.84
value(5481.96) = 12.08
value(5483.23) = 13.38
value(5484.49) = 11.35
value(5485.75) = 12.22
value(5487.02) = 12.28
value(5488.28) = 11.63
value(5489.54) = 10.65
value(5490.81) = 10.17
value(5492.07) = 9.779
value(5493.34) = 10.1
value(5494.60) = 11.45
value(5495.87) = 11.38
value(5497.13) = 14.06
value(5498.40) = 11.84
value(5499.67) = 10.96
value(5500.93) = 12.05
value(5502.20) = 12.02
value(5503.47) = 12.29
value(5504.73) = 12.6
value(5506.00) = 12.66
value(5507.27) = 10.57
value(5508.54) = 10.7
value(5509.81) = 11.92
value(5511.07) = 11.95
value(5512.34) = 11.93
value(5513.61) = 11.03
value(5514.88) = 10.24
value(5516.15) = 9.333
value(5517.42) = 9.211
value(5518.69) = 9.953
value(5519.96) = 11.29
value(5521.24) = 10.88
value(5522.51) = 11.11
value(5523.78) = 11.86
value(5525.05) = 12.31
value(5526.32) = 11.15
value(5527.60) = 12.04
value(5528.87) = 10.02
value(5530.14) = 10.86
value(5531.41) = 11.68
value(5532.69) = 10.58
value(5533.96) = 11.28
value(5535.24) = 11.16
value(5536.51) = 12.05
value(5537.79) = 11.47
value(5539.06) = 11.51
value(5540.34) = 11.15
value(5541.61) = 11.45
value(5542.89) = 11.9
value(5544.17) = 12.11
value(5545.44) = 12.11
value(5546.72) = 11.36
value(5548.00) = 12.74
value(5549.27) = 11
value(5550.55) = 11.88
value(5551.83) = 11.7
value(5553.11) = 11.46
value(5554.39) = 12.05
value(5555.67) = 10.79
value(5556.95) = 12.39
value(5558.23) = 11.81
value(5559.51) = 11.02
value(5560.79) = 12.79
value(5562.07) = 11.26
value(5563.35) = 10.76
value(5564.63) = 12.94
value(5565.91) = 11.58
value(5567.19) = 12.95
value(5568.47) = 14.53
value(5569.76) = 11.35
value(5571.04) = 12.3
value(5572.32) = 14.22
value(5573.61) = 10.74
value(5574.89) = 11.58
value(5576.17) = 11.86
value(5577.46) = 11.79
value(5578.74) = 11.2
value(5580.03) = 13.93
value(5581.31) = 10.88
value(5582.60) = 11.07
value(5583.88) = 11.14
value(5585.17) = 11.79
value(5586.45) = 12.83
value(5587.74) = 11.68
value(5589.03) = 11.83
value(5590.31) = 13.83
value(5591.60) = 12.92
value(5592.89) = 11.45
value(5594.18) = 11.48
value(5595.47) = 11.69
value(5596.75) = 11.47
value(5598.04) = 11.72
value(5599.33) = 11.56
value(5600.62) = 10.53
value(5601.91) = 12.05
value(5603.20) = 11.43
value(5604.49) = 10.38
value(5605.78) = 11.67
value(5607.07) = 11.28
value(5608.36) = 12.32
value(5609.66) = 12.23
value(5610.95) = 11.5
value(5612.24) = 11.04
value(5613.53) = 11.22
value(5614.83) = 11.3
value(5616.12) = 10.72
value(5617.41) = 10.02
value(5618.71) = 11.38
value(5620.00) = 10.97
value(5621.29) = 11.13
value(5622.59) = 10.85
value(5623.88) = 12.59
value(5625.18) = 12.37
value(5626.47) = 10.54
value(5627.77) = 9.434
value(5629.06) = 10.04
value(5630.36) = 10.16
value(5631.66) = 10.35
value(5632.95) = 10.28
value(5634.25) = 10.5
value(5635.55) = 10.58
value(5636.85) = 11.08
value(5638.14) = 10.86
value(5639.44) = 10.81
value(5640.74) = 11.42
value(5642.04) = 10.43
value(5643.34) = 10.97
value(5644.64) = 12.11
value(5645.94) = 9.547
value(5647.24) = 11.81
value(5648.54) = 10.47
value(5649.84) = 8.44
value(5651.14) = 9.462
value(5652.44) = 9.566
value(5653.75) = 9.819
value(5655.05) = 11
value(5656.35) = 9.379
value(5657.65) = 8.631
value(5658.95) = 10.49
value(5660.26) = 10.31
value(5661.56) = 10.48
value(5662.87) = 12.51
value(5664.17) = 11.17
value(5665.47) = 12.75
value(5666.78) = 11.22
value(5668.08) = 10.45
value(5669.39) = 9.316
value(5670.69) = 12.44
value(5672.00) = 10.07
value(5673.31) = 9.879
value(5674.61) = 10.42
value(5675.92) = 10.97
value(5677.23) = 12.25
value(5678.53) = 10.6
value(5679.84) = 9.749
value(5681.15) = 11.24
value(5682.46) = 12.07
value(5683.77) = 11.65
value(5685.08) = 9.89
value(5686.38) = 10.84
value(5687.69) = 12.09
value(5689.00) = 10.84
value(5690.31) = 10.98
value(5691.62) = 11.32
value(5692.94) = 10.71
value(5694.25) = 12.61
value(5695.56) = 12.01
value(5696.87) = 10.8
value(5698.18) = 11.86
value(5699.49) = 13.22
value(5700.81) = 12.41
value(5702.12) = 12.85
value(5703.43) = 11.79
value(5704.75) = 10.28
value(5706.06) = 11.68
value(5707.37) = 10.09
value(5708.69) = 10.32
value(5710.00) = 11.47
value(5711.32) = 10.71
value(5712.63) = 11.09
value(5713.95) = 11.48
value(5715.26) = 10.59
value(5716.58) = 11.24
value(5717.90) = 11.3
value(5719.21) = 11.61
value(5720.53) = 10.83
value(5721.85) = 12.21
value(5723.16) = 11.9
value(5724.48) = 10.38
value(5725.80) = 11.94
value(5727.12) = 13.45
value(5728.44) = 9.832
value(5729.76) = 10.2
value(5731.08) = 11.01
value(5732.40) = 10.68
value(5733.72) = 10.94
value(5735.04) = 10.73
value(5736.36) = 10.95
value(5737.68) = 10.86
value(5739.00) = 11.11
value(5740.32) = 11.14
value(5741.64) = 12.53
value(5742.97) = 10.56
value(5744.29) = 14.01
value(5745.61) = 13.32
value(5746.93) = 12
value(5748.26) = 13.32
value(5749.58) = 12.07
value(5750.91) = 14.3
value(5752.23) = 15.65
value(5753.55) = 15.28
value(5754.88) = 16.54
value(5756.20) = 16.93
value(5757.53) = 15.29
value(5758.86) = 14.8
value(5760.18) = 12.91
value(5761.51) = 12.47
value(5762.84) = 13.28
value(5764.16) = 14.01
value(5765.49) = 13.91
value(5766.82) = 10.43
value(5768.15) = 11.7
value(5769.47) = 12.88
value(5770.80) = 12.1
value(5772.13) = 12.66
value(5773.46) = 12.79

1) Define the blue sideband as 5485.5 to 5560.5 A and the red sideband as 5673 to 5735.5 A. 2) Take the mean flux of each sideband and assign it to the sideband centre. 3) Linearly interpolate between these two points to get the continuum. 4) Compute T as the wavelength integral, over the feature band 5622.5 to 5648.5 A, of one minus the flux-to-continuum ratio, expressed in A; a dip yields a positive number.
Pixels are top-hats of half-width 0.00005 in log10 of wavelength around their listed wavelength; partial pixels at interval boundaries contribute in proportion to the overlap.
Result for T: 1.10 A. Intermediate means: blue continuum 11.4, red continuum 11.2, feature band 10.8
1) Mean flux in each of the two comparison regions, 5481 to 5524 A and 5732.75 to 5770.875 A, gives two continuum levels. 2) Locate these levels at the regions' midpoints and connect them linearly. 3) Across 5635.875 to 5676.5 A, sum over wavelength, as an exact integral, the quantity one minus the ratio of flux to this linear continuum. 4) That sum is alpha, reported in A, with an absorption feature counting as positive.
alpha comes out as 5.81 A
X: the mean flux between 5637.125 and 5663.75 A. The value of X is 10.4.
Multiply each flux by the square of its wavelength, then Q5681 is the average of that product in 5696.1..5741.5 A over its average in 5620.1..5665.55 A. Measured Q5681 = 1.1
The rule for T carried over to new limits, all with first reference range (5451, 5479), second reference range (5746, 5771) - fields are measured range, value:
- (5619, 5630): 1.4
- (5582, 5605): 1.1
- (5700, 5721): 3.2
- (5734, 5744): 1.7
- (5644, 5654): 2.0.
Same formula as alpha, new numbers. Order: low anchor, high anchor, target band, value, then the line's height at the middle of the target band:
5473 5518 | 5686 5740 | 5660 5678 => 0.48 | 11.3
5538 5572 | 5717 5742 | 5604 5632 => 1.39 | 11.7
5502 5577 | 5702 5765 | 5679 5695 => 1.15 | 12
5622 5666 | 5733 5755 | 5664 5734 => 2.76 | 11.7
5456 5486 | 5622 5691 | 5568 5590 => -2.09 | 11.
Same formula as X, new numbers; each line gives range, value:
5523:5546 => 11.5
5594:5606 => 11.4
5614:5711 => 10.9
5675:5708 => 11.4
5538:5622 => 11.7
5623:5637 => 10.7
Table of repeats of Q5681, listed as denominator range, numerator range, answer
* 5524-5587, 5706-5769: 1.11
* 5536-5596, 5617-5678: 0.92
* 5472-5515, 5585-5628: 1.03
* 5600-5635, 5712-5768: 1.17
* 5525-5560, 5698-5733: 1.05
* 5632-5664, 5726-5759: 1.25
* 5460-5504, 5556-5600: 1.08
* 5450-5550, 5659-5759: 1.11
